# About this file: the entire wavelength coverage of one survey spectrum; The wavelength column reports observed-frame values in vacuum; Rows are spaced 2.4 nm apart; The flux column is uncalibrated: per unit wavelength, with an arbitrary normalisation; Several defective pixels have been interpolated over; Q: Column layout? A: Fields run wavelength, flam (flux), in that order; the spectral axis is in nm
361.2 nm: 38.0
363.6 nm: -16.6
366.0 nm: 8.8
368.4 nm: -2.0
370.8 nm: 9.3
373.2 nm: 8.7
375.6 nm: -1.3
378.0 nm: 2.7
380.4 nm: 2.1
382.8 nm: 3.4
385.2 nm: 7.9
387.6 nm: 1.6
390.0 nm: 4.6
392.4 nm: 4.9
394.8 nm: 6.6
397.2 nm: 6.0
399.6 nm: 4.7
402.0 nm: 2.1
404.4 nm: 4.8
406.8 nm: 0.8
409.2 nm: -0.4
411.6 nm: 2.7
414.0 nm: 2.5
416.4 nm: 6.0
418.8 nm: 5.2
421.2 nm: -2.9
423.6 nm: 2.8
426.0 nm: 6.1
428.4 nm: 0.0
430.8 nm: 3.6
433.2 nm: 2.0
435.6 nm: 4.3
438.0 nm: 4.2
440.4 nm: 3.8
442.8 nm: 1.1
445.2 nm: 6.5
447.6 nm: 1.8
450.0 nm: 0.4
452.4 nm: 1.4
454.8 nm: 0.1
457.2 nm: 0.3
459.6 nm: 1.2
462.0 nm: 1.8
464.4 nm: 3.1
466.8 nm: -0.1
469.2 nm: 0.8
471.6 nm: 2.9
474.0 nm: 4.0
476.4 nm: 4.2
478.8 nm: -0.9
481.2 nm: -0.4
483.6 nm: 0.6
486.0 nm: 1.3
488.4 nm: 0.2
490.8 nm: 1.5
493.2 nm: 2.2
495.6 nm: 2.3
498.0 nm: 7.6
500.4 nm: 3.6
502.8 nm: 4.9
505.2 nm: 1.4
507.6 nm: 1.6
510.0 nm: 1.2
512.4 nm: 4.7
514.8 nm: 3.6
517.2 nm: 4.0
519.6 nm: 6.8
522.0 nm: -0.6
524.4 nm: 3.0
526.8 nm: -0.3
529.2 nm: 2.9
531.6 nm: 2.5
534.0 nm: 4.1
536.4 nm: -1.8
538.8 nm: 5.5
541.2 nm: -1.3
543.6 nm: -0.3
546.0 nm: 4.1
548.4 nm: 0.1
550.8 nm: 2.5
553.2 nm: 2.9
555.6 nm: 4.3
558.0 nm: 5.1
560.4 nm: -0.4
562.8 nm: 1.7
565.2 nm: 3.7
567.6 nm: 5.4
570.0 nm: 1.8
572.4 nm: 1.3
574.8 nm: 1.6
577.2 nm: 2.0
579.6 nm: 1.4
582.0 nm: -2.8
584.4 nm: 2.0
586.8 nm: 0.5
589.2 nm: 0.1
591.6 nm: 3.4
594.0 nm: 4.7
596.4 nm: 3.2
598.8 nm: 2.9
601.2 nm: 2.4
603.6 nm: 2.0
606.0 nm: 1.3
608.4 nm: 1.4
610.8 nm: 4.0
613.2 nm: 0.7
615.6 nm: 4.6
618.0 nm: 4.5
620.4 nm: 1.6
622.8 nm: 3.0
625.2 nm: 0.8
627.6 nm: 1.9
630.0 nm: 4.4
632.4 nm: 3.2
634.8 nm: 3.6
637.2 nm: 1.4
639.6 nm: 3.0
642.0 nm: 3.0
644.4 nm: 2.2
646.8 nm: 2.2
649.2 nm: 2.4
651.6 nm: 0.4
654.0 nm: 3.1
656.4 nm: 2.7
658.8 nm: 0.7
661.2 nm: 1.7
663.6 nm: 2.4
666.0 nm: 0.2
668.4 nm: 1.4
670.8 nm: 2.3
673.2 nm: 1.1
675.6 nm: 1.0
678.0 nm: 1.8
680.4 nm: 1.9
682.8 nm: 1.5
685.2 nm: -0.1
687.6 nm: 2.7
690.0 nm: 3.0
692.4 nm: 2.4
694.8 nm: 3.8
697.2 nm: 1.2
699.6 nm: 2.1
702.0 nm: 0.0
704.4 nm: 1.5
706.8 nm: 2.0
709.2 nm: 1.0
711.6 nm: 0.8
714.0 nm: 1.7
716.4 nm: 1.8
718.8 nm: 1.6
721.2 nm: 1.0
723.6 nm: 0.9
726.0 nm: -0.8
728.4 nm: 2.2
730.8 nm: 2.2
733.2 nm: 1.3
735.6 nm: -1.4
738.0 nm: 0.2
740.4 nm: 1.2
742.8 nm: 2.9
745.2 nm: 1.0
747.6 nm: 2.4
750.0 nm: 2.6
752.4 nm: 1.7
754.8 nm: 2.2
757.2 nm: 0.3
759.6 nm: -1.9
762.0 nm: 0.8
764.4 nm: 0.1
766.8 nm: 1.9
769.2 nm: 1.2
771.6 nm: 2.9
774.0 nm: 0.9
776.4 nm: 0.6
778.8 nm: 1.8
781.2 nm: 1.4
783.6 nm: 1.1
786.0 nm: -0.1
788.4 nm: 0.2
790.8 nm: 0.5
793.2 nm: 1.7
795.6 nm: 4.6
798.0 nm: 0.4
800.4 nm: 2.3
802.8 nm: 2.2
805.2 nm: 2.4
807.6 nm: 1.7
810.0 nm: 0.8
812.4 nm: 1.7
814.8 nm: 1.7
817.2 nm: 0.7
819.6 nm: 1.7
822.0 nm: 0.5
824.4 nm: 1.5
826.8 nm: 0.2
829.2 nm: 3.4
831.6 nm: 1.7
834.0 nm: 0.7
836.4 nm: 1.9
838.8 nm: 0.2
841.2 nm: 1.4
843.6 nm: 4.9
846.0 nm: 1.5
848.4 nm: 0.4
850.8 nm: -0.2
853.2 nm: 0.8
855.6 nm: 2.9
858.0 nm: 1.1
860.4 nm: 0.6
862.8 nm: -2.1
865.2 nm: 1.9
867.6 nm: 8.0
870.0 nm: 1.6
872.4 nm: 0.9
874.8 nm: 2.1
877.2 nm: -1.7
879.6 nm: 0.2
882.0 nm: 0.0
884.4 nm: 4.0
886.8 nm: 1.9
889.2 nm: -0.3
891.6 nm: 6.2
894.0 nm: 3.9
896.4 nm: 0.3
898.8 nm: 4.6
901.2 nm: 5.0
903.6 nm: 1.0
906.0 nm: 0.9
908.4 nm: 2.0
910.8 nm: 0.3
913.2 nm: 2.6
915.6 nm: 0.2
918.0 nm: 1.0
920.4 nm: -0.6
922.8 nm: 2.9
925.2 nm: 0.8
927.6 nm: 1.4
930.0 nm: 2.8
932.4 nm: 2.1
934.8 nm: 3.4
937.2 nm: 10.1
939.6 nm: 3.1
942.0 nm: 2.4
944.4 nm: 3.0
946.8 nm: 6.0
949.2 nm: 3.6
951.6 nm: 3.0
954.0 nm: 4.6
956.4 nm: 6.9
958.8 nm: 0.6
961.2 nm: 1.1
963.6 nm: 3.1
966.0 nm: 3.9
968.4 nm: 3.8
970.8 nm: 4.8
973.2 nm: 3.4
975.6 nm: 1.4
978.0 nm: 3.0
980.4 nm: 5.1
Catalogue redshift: 1.325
